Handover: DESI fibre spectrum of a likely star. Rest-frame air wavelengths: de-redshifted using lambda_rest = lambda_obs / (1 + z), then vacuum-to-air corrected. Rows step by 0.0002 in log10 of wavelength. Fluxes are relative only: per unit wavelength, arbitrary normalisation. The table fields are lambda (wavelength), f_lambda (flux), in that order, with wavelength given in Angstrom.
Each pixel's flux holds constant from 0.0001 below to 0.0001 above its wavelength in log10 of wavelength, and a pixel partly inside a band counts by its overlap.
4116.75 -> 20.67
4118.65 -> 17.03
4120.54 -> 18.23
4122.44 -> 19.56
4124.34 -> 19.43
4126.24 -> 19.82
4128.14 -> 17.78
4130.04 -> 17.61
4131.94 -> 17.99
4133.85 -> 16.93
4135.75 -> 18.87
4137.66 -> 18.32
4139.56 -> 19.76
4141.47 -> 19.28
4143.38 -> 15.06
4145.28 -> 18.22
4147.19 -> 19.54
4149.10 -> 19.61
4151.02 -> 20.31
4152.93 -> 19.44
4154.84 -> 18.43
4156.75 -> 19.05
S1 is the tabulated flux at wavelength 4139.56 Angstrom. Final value 19.76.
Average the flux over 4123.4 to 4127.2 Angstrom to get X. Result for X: 19.6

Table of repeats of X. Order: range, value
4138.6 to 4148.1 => 18.4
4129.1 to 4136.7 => 17.8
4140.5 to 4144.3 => 17.2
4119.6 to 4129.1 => 19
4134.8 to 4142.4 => 19.1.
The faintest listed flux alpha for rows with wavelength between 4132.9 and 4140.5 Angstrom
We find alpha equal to 16.93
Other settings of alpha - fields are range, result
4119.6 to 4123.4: 18.23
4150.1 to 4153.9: 19.44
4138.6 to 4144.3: 15.06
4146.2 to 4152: 19.54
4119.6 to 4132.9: 17.61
